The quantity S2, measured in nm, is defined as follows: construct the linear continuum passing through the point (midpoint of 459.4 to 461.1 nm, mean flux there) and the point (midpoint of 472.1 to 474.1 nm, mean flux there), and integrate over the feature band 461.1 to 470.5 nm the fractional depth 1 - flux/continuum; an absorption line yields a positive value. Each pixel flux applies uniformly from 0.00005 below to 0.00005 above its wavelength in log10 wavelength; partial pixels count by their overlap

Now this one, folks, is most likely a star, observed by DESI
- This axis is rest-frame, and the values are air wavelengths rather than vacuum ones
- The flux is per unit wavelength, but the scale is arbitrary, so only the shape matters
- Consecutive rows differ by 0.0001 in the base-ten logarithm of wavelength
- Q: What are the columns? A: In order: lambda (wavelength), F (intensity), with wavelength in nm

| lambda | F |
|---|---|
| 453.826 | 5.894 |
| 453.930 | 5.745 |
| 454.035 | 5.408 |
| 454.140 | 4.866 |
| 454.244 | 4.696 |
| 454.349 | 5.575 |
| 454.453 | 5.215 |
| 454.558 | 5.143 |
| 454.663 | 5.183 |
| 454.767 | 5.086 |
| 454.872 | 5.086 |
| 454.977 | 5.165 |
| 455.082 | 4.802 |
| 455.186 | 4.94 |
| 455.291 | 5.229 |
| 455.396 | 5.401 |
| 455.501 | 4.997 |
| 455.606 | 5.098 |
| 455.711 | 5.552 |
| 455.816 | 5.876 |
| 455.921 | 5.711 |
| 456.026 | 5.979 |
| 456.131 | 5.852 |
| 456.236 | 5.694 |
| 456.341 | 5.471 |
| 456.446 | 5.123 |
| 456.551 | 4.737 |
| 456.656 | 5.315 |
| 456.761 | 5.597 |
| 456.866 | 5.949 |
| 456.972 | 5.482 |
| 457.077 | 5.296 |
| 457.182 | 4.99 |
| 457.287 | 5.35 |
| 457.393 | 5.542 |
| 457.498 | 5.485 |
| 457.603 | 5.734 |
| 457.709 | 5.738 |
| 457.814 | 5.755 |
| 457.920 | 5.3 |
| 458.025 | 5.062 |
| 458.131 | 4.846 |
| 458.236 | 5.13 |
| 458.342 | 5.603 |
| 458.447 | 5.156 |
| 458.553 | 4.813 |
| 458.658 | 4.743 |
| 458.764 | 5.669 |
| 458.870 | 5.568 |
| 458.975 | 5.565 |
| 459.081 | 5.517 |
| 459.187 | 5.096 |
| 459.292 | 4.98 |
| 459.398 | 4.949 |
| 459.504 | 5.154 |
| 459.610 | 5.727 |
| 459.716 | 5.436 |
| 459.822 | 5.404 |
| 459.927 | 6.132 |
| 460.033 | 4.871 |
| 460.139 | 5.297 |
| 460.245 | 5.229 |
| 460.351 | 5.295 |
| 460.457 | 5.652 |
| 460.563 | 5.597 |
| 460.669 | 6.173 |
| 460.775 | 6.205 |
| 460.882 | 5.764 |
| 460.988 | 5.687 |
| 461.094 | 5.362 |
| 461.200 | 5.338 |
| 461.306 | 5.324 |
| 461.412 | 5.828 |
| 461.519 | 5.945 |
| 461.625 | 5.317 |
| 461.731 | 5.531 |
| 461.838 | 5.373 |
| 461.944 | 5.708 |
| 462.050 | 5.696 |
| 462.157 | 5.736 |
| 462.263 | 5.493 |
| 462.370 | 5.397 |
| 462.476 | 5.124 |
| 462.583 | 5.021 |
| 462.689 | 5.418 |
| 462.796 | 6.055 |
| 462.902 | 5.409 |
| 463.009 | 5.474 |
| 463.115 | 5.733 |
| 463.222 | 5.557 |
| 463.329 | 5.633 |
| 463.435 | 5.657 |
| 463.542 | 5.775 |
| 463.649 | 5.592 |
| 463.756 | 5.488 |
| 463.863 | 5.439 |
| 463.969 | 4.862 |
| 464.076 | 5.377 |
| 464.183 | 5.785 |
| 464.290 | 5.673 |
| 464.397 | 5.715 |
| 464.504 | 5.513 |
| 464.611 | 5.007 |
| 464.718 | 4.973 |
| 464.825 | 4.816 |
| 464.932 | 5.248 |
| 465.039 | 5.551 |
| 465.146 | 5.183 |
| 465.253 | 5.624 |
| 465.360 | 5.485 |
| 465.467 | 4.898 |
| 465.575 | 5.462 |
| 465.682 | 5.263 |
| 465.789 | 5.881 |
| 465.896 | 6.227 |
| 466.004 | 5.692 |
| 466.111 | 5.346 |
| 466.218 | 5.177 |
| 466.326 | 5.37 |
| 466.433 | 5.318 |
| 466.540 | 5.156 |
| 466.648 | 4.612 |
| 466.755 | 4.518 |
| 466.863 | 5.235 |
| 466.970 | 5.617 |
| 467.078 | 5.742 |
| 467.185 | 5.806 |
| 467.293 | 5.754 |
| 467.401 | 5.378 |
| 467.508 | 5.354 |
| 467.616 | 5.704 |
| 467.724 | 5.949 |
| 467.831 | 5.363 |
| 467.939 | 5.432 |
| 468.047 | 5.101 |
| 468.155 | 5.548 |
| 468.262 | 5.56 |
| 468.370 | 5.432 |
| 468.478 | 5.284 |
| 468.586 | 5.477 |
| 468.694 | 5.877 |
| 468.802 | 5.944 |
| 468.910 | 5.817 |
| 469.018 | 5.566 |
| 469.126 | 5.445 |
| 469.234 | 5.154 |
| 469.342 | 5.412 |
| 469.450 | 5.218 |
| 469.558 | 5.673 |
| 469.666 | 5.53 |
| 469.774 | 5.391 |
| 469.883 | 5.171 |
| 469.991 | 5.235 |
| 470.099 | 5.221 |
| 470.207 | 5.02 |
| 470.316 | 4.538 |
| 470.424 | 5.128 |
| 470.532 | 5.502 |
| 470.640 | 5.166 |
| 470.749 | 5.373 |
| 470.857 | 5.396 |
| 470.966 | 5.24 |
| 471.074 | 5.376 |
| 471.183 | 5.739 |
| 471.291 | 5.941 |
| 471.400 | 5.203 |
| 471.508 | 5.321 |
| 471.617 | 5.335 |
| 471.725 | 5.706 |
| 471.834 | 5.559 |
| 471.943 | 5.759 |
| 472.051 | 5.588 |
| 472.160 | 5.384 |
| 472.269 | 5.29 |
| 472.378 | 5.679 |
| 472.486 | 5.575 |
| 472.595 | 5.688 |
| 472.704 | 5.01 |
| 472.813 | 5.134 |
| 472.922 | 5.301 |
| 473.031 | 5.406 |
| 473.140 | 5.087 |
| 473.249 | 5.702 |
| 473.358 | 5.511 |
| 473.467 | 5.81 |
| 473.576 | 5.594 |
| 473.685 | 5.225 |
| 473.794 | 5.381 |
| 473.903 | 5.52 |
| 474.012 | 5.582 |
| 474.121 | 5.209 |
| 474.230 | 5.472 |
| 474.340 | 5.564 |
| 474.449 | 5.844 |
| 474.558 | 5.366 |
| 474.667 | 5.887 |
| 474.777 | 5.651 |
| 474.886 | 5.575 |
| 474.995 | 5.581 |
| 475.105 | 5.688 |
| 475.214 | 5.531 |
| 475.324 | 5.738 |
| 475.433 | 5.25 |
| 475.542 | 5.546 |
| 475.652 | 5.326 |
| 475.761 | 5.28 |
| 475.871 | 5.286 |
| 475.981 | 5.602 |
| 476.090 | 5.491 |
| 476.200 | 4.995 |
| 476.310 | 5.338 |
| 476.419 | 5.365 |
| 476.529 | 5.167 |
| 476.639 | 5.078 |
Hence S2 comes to 0.11 nm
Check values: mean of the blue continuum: 5.55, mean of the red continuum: 5.43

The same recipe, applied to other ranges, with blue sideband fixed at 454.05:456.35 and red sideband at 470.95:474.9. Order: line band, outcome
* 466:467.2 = 0.04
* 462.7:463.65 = -0.05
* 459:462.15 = -0.09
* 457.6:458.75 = 0.02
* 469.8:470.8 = 0.06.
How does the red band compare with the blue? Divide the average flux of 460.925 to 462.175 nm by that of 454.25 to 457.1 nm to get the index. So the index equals 1.04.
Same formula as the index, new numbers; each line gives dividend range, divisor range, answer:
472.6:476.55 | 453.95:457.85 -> 1.02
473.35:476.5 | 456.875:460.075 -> 1.03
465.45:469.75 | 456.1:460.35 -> 1.02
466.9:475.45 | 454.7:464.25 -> 1.01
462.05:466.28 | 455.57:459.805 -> 1.01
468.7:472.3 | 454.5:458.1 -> 1.01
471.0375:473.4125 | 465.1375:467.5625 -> 1.01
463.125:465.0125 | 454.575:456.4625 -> 1.01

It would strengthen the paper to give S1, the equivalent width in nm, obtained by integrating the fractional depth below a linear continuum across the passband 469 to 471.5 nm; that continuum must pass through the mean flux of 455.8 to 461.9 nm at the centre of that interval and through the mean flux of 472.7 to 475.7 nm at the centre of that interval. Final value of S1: 0.07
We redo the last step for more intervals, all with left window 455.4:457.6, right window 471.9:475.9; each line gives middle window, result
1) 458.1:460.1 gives 0.065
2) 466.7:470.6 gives 0.044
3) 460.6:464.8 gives -0.051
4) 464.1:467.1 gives 0.065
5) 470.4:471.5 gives 0.015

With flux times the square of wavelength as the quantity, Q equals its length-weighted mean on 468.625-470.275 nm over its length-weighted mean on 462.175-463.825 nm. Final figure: 1.01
